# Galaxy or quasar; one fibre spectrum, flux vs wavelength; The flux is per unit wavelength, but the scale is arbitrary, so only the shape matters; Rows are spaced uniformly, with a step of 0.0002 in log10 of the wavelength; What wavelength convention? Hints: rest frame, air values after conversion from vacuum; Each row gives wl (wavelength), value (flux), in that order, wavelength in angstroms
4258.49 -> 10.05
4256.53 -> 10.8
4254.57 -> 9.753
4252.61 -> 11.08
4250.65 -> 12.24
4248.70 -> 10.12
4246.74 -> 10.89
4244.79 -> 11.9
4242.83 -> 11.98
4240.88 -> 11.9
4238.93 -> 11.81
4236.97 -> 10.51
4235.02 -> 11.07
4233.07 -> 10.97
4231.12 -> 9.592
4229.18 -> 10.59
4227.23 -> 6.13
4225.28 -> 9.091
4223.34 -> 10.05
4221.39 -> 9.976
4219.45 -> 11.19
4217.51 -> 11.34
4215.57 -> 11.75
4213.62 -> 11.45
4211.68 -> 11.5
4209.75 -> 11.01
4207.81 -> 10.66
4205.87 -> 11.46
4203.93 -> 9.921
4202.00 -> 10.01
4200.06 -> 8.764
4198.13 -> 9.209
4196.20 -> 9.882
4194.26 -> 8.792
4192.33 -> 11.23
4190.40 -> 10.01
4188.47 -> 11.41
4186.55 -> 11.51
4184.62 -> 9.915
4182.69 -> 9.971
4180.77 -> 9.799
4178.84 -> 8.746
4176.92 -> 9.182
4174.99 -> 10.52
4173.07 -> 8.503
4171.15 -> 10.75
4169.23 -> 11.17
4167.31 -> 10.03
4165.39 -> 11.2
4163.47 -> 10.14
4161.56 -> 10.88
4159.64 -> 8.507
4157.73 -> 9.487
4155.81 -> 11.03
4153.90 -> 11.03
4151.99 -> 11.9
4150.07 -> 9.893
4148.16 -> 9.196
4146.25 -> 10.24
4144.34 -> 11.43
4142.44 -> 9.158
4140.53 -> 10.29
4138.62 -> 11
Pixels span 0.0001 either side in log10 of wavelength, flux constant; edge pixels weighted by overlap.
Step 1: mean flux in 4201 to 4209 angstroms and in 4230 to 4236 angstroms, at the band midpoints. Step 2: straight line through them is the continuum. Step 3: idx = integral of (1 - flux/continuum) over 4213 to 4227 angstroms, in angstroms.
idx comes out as 0.1 angstroms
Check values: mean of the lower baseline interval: 10.5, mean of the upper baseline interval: 10.6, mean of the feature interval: 10.4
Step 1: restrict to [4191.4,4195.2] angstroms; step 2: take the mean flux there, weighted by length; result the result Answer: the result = 10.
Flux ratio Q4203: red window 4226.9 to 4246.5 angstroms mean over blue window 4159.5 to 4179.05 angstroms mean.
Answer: 1.07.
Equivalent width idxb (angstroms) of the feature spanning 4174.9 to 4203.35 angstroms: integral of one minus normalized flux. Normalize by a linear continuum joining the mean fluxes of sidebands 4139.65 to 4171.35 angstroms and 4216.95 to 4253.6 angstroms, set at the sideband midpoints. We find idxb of 1.6 angstroms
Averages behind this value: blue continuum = 10.4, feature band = 9.91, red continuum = 10.6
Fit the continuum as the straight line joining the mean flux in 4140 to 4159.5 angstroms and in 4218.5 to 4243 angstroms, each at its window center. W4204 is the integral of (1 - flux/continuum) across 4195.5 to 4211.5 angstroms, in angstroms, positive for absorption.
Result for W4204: 0.2 angstroms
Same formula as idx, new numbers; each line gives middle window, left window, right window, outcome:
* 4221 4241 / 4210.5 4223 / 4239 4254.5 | 2.1 angstroms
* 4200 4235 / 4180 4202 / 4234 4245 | 1.5 angstroms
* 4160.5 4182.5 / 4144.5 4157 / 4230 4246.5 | 1.3 angstroms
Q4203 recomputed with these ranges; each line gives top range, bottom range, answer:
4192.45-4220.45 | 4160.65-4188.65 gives 1.03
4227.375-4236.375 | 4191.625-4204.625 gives 1.05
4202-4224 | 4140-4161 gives 1.07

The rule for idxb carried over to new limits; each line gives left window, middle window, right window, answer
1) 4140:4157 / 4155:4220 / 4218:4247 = 1.0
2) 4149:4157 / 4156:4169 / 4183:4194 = 0.8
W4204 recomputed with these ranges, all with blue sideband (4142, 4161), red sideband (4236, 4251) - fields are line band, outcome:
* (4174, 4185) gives 0.9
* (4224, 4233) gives 1.7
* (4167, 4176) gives 0.2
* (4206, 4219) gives -0.4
